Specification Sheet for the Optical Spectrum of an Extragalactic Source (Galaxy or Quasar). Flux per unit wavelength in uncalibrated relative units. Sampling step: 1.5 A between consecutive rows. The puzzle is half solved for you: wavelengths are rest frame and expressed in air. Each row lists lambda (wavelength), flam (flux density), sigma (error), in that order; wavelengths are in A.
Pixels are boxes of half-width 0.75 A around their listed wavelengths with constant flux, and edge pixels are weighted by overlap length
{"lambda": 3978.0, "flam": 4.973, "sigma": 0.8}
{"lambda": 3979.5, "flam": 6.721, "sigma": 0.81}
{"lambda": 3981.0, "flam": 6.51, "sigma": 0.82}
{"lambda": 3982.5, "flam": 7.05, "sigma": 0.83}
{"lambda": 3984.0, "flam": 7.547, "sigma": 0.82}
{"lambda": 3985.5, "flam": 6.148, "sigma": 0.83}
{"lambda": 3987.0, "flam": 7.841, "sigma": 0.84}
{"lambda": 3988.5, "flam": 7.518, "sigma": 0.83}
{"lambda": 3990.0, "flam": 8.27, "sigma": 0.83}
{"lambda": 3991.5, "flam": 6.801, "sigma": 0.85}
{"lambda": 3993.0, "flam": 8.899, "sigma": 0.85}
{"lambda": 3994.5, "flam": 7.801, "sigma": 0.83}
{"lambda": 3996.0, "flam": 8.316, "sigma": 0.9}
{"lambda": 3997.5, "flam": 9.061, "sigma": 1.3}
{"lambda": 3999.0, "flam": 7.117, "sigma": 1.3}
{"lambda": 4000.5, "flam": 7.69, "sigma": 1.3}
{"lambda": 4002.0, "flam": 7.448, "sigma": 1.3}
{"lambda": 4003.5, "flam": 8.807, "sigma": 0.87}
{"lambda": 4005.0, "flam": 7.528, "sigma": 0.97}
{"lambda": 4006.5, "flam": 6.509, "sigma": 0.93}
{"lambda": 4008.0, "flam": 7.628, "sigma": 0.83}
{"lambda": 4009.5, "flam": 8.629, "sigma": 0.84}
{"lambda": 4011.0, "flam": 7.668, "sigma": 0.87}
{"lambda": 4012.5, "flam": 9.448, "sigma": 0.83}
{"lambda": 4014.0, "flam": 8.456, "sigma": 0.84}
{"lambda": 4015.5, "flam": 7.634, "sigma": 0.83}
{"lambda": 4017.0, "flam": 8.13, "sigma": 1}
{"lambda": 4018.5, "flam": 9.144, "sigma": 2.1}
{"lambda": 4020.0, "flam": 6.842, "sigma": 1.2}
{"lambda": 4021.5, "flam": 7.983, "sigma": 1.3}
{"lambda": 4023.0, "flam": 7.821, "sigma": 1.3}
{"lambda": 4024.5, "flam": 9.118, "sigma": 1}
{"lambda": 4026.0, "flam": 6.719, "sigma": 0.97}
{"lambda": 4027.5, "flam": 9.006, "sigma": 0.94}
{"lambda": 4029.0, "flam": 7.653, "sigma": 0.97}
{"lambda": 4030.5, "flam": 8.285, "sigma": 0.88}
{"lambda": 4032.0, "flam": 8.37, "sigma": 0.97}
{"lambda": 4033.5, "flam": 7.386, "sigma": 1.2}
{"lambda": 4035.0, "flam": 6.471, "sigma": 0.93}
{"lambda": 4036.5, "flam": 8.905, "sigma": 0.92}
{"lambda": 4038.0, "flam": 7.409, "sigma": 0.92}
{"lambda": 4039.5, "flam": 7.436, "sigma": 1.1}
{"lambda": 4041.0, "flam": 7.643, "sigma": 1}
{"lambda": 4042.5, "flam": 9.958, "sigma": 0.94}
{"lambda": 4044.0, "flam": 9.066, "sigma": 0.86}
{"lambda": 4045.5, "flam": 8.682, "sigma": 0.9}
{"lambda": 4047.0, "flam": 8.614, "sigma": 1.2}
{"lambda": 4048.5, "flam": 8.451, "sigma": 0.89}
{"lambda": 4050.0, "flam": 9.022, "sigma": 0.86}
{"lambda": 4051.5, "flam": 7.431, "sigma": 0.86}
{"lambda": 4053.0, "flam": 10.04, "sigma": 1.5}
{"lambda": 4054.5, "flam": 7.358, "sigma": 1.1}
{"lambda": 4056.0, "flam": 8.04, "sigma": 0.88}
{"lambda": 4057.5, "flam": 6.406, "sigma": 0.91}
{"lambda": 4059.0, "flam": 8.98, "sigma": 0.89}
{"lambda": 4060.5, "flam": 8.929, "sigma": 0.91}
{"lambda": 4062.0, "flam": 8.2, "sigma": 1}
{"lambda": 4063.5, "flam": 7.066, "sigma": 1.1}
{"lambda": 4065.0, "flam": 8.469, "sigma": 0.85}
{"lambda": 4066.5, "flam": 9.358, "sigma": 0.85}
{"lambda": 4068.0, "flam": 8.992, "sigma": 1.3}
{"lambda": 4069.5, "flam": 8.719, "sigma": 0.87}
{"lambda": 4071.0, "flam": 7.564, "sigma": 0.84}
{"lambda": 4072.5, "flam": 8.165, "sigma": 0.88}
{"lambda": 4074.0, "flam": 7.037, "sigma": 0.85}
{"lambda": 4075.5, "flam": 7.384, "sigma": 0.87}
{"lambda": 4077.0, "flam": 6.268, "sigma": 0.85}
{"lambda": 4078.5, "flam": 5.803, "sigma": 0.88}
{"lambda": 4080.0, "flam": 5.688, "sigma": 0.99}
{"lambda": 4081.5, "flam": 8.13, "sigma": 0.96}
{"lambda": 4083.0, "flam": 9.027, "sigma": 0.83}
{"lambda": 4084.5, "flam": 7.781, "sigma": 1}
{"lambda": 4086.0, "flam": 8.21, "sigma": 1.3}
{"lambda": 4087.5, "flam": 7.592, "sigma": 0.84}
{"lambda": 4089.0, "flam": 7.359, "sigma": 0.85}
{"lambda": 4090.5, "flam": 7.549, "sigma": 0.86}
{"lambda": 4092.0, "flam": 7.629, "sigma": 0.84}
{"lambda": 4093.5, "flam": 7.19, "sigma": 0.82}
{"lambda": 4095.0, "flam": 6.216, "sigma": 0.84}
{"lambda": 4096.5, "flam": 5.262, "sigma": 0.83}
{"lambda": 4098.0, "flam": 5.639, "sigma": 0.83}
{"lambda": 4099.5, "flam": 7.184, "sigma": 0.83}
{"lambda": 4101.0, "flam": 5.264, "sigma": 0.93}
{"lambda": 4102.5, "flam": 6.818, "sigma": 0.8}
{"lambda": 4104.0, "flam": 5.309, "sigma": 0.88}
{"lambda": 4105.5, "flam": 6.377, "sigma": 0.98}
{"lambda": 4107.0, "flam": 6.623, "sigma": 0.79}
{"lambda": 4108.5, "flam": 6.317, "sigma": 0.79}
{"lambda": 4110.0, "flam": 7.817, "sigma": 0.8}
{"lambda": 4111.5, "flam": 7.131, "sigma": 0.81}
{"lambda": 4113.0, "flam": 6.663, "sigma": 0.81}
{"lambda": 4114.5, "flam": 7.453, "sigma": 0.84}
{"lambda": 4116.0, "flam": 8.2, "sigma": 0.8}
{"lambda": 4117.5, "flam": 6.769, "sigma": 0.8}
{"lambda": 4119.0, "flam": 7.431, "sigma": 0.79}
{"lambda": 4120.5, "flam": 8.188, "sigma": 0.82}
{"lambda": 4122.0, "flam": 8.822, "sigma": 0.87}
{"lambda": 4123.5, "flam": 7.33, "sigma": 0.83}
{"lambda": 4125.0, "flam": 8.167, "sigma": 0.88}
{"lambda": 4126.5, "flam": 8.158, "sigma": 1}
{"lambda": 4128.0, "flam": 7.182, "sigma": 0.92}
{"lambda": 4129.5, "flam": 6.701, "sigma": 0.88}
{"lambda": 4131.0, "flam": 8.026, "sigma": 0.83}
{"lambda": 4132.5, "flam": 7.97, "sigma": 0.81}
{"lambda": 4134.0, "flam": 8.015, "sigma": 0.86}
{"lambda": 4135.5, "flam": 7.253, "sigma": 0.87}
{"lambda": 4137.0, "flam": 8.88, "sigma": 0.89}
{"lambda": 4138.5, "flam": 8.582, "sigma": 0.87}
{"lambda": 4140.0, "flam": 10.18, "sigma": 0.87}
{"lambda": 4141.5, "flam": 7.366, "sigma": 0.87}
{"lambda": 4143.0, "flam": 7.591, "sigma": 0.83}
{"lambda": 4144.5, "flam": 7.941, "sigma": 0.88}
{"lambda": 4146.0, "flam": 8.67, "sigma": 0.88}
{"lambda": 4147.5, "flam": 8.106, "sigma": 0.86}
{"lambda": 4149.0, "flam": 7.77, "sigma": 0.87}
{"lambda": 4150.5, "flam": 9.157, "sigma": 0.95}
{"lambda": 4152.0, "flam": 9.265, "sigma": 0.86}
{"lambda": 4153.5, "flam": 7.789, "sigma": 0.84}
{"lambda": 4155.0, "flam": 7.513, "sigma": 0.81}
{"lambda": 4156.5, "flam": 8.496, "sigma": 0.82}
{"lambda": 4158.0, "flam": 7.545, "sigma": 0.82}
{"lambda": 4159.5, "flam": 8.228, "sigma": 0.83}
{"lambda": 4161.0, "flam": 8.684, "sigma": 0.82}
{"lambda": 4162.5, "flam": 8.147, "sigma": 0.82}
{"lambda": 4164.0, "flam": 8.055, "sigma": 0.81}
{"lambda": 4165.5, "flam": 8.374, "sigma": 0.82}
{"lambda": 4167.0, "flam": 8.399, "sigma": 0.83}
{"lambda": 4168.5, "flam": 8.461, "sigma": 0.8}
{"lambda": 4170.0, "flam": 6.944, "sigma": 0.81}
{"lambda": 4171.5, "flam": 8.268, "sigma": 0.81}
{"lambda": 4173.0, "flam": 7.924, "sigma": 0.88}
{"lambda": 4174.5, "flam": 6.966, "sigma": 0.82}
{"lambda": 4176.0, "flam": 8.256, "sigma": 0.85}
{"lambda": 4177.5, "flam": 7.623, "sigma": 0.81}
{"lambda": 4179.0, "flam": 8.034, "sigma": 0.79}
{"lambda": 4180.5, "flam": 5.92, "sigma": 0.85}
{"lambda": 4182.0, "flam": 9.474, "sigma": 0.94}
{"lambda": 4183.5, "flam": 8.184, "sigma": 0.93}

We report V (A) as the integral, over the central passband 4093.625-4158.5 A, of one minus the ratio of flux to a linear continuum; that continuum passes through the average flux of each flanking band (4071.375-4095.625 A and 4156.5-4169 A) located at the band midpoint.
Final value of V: 2.7 A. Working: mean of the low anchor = 7.32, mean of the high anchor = 8.25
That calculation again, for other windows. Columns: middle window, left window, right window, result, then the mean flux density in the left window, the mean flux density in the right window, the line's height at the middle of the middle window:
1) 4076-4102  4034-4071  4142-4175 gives 4.1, 8.3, 8.11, 8.23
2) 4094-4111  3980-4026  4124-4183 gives 3.6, 7.82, 8.05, 7.97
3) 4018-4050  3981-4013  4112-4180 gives -1.4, 7.75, 7.98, 7.81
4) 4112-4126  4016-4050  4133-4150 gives 0.9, 8.16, 8.22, 8.21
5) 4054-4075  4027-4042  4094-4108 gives -3.0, 7.87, 6.1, 7.07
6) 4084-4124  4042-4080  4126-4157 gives 5.3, 8.1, 8.12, 8.11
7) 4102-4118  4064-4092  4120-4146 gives 2.1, 7.72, 8.04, 7.9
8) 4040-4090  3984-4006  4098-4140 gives -3.2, 7.78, 7.38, 7.55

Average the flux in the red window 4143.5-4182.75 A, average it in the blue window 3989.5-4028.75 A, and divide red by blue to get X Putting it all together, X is 1.01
